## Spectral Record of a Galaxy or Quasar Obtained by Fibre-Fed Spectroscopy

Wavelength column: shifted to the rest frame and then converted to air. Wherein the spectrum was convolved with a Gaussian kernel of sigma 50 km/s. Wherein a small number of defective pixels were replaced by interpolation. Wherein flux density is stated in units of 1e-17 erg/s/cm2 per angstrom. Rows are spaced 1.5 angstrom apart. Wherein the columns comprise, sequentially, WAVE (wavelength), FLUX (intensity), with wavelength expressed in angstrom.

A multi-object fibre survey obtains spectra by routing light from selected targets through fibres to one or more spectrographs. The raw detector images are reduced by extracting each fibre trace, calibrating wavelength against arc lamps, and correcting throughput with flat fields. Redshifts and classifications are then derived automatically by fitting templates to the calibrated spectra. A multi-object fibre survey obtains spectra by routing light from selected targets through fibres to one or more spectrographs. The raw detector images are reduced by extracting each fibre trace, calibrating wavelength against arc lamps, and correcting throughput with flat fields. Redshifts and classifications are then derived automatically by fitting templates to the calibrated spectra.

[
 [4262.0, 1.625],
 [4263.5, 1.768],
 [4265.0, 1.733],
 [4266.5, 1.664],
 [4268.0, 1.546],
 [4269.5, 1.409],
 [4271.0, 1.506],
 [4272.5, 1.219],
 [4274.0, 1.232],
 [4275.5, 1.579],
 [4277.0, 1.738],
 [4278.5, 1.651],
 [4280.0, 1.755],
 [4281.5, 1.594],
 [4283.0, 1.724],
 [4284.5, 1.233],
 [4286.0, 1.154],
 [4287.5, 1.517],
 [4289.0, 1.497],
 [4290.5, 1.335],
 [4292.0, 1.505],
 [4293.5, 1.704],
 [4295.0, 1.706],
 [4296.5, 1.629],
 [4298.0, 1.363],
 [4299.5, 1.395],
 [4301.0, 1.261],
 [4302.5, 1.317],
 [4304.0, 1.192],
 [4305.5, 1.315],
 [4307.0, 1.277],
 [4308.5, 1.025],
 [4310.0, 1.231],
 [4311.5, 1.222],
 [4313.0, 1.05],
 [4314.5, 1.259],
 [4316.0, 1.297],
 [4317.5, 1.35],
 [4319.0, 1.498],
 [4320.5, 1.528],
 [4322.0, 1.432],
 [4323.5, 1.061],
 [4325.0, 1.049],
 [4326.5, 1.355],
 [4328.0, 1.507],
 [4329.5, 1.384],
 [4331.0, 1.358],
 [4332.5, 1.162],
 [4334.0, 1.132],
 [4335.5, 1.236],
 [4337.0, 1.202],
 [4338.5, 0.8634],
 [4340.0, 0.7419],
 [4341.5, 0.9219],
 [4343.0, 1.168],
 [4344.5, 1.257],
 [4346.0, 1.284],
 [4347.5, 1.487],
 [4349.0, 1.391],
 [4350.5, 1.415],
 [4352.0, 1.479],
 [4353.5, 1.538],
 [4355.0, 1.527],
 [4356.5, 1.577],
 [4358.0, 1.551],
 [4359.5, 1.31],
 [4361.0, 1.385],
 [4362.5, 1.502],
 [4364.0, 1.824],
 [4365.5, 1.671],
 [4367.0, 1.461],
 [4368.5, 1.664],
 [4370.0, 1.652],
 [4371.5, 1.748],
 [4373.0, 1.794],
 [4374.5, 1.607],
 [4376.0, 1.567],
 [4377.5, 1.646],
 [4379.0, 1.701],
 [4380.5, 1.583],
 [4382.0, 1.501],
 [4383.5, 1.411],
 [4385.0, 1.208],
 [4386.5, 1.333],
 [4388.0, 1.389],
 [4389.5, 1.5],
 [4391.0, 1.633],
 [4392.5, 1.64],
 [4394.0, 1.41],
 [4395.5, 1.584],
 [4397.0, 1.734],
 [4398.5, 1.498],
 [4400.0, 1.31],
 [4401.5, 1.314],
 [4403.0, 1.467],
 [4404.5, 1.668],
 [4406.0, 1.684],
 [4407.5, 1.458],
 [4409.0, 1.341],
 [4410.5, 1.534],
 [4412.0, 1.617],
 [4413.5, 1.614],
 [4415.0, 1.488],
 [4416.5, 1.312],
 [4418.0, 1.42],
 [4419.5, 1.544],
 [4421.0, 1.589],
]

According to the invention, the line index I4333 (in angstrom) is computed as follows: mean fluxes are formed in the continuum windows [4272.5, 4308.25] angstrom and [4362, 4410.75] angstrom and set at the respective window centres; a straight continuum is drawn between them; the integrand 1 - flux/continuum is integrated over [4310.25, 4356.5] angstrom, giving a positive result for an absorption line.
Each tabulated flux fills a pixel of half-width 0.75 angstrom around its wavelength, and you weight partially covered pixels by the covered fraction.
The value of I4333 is 6.8 angstrom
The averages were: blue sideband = 1.45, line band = 1.28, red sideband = 1.55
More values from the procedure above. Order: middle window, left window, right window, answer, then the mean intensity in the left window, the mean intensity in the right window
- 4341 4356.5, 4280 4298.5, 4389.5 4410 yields 1.5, 1.51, 1.52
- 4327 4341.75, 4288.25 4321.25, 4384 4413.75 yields 2.5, 1.36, 1.49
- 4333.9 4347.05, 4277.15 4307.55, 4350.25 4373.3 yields 3.8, 1.46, 1.57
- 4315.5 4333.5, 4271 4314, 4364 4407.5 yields 1.6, 1.41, 1.55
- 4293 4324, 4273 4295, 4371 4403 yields 3.7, 1.52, 1.53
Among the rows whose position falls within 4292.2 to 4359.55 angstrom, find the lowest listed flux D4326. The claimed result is 0.7419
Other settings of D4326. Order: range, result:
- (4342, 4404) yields 1.168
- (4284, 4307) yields 1.154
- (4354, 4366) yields 1.31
